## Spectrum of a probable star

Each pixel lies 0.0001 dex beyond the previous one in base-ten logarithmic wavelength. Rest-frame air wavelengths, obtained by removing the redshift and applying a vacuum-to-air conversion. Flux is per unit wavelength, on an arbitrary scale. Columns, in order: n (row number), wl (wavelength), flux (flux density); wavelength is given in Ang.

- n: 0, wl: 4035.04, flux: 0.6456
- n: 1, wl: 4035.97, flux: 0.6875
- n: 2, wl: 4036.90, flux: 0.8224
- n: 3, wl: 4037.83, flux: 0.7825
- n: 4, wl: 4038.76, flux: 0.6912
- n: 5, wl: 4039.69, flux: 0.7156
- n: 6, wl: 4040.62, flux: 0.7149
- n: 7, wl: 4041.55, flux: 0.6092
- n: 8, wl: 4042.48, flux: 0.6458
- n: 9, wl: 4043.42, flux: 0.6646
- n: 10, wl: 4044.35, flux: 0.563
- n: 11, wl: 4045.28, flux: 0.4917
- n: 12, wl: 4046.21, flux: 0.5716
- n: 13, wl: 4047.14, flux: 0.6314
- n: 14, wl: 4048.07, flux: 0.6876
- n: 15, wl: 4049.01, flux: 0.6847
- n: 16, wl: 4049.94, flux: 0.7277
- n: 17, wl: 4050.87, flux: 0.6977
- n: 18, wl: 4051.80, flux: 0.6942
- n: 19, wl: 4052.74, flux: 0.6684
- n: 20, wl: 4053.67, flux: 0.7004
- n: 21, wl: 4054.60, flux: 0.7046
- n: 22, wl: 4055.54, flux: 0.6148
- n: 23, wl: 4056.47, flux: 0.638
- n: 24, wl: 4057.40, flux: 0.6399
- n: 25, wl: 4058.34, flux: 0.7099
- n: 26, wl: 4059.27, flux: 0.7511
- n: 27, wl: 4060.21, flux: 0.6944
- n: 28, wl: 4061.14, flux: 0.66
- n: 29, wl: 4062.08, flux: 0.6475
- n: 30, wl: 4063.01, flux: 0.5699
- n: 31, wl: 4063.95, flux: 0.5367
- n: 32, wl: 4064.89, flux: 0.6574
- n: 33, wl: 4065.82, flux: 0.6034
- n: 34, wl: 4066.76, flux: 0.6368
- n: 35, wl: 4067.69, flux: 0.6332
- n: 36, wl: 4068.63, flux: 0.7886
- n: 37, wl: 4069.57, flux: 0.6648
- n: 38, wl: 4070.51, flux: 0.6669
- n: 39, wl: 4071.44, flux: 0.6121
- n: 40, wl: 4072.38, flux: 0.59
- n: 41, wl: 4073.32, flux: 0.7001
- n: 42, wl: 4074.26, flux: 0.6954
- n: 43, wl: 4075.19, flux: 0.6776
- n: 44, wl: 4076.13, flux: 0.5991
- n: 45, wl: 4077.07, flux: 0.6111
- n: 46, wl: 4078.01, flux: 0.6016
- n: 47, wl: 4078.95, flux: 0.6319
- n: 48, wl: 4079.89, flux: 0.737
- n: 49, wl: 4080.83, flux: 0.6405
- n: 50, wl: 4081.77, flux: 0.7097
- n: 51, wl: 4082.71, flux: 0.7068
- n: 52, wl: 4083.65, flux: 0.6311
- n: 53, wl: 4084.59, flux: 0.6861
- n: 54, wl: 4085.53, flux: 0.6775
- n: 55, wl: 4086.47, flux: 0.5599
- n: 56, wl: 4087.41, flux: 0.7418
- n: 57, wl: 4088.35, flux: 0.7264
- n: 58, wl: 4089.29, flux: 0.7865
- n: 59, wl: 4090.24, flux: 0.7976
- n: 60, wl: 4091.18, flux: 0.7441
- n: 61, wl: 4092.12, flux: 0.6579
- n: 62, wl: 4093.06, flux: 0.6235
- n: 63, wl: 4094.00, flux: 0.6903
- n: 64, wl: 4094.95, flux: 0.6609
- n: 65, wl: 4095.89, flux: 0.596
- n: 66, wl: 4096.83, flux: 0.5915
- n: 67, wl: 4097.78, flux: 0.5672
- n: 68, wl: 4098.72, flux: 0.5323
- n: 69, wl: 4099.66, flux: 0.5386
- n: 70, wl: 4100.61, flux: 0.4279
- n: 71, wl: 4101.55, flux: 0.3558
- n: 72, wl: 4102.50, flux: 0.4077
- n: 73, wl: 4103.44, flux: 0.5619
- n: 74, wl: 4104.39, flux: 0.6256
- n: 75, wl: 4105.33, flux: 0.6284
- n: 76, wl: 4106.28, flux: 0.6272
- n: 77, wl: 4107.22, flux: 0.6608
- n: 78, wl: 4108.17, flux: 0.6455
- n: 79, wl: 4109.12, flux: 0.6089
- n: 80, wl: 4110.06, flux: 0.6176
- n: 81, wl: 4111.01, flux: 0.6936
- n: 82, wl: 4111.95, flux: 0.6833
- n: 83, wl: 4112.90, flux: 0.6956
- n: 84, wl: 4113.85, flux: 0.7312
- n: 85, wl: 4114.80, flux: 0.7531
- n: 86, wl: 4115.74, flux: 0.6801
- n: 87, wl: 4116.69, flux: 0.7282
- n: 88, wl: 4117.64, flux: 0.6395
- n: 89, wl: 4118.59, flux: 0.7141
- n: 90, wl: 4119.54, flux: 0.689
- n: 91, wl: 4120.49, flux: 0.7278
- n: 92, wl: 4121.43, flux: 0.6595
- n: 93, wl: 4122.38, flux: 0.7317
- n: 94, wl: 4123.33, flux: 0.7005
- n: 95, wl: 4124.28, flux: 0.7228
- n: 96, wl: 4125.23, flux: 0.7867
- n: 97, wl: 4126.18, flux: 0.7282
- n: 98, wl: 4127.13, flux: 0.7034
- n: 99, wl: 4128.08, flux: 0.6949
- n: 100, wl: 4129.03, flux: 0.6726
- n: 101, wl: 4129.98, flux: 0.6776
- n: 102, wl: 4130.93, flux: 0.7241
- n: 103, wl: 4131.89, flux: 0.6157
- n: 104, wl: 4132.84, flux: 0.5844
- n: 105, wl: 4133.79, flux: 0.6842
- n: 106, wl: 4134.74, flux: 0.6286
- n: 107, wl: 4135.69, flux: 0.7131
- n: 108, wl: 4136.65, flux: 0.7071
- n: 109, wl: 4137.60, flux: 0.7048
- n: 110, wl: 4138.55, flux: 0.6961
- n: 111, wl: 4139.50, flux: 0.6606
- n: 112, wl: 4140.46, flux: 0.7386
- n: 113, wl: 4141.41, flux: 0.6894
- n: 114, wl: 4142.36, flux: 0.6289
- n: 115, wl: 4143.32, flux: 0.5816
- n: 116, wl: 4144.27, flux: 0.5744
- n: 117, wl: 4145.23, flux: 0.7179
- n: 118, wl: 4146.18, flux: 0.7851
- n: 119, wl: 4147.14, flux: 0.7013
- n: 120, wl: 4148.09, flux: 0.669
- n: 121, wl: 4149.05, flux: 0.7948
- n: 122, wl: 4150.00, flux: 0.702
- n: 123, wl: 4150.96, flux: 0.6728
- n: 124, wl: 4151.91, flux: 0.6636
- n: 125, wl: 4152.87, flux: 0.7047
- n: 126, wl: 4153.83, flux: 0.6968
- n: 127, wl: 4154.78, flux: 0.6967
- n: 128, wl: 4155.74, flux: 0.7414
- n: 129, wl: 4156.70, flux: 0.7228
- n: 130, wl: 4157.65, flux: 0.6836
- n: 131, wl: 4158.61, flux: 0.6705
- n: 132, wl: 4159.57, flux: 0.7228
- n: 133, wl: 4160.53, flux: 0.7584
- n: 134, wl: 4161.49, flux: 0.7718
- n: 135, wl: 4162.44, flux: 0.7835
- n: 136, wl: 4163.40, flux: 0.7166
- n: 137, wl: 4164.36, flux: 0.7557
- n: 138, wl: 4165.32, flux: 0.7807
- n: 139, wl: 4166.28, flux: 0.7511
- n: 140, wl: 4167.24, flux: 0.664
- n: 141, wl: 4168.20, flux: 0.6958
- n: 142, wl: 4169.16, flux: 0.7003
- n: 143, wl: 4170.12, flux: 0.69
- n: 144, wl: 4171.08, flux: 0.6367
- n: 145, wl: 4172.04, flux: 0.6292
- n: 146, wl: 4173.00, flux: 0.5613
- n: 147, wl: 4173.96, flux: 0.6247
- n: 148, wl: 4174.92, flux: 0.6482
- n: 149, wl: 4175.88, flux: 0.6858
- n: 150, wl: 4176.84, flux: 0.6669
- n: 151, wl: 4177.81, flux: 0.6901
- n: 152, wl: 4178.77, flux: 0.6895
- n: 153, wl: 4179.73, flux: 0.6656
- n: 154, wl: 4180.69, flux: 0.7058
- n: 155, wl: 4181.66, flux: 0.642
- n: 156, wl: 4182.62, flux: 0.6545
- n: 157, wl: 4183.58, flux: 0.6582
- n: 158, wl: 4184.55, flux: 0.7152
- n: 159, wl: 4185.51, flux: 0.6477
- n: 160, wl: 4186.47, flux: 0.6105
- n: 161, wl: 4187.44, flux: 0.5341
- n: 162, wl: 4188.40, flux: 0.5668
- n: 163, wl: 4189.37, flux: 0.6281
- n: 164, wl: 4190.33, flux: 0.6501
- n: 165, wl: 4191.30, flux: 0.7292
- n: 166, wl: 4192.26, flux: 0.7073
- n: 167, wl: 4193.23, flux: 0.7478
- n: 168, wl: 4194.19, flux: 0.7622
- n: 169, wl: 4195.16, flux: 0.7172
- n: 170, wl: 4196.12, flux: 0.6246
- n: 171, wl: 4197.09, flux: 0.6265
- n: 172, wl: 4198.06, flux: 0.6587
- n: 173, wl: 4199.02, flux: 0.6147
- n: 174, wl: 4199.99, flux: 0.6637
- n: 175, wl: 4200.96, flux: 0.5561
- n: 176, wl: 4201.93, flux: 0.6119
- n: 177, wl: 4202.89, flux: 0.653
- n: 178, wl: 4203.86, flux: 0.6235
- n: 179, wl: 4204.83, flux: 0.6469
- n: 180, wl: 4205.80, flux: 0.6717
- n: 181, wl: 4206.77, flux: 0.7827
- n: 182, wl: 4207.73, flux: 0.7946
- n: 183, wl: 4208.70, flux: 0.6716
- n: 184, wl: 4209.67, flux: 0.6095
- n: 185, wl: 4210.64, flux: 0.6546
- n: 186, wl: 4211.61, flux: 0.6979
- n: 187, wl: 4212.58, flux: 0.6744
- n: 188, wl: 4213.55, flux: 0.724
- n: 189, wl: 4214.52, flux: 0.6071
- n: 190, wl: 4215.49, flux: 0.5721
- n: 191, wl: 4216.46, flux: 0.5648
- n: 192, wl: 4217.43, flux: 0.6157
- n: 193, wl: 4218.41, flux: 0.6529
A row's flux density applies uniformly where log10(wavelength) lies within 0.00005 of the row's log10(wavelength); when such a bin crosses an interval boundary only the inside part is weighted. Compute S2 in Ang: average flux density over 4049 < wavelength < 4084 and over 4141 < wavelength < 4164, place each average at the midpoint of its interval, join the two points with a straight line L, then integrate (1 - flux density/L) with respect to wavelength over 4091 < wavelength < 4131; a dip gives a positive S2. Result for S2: 2.07 Ang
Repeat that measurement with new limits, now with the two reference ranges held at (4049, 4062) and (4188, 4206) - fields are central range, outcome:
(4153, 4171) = -1.6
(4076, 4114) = 2.4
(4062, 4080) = 1.0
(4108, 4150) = -1.2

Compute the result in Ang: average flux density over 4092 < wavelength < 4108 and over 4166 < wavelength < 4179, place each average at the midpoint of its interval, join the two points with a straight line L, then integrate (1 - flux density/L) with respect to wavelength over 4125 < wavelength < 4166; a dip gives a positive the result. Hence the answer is -4.5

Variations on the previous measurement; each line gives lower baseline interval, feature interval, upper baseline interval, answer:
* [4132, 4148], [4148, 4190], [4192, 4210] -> -0.69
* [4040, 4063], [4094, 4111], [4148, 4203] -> 2.34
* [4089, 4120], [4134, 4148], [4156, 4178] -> -0.20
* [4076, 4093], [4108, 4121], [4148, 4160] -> 0.07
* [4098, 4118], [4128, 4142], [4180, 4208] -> -1.16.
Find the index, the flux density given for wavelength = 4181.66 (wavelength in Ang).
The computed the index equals 0.642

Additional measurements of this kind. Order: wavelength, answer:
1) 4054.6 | 0.7046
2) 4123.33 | 0.7005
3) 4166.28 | 0.7511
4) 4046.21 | 0.5716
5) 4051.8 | 0.6942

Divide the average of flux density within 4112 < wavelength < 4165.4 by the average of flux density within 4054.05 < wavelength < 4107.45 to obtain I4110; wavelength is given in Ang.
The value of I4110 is 1.10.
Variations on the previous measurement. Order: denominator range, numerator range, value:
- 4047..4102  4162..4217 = 1.02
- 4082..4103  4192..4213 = 1.08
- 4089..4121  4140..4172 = 1.10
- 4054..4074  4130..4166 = 1.07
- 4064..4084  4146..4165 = 1.10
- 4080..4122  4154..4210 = 1.05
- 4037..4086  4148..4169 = 1.09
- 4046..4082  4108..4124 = 1.05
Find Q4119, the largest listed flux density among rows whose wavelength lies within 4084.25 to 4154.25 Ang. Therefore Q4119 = 0.7976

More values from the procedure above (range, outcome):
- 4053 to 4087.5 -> 0.7886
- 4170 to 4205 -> 0.7622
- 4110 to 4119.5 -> 0.7531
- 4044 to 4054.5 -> 0.7277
